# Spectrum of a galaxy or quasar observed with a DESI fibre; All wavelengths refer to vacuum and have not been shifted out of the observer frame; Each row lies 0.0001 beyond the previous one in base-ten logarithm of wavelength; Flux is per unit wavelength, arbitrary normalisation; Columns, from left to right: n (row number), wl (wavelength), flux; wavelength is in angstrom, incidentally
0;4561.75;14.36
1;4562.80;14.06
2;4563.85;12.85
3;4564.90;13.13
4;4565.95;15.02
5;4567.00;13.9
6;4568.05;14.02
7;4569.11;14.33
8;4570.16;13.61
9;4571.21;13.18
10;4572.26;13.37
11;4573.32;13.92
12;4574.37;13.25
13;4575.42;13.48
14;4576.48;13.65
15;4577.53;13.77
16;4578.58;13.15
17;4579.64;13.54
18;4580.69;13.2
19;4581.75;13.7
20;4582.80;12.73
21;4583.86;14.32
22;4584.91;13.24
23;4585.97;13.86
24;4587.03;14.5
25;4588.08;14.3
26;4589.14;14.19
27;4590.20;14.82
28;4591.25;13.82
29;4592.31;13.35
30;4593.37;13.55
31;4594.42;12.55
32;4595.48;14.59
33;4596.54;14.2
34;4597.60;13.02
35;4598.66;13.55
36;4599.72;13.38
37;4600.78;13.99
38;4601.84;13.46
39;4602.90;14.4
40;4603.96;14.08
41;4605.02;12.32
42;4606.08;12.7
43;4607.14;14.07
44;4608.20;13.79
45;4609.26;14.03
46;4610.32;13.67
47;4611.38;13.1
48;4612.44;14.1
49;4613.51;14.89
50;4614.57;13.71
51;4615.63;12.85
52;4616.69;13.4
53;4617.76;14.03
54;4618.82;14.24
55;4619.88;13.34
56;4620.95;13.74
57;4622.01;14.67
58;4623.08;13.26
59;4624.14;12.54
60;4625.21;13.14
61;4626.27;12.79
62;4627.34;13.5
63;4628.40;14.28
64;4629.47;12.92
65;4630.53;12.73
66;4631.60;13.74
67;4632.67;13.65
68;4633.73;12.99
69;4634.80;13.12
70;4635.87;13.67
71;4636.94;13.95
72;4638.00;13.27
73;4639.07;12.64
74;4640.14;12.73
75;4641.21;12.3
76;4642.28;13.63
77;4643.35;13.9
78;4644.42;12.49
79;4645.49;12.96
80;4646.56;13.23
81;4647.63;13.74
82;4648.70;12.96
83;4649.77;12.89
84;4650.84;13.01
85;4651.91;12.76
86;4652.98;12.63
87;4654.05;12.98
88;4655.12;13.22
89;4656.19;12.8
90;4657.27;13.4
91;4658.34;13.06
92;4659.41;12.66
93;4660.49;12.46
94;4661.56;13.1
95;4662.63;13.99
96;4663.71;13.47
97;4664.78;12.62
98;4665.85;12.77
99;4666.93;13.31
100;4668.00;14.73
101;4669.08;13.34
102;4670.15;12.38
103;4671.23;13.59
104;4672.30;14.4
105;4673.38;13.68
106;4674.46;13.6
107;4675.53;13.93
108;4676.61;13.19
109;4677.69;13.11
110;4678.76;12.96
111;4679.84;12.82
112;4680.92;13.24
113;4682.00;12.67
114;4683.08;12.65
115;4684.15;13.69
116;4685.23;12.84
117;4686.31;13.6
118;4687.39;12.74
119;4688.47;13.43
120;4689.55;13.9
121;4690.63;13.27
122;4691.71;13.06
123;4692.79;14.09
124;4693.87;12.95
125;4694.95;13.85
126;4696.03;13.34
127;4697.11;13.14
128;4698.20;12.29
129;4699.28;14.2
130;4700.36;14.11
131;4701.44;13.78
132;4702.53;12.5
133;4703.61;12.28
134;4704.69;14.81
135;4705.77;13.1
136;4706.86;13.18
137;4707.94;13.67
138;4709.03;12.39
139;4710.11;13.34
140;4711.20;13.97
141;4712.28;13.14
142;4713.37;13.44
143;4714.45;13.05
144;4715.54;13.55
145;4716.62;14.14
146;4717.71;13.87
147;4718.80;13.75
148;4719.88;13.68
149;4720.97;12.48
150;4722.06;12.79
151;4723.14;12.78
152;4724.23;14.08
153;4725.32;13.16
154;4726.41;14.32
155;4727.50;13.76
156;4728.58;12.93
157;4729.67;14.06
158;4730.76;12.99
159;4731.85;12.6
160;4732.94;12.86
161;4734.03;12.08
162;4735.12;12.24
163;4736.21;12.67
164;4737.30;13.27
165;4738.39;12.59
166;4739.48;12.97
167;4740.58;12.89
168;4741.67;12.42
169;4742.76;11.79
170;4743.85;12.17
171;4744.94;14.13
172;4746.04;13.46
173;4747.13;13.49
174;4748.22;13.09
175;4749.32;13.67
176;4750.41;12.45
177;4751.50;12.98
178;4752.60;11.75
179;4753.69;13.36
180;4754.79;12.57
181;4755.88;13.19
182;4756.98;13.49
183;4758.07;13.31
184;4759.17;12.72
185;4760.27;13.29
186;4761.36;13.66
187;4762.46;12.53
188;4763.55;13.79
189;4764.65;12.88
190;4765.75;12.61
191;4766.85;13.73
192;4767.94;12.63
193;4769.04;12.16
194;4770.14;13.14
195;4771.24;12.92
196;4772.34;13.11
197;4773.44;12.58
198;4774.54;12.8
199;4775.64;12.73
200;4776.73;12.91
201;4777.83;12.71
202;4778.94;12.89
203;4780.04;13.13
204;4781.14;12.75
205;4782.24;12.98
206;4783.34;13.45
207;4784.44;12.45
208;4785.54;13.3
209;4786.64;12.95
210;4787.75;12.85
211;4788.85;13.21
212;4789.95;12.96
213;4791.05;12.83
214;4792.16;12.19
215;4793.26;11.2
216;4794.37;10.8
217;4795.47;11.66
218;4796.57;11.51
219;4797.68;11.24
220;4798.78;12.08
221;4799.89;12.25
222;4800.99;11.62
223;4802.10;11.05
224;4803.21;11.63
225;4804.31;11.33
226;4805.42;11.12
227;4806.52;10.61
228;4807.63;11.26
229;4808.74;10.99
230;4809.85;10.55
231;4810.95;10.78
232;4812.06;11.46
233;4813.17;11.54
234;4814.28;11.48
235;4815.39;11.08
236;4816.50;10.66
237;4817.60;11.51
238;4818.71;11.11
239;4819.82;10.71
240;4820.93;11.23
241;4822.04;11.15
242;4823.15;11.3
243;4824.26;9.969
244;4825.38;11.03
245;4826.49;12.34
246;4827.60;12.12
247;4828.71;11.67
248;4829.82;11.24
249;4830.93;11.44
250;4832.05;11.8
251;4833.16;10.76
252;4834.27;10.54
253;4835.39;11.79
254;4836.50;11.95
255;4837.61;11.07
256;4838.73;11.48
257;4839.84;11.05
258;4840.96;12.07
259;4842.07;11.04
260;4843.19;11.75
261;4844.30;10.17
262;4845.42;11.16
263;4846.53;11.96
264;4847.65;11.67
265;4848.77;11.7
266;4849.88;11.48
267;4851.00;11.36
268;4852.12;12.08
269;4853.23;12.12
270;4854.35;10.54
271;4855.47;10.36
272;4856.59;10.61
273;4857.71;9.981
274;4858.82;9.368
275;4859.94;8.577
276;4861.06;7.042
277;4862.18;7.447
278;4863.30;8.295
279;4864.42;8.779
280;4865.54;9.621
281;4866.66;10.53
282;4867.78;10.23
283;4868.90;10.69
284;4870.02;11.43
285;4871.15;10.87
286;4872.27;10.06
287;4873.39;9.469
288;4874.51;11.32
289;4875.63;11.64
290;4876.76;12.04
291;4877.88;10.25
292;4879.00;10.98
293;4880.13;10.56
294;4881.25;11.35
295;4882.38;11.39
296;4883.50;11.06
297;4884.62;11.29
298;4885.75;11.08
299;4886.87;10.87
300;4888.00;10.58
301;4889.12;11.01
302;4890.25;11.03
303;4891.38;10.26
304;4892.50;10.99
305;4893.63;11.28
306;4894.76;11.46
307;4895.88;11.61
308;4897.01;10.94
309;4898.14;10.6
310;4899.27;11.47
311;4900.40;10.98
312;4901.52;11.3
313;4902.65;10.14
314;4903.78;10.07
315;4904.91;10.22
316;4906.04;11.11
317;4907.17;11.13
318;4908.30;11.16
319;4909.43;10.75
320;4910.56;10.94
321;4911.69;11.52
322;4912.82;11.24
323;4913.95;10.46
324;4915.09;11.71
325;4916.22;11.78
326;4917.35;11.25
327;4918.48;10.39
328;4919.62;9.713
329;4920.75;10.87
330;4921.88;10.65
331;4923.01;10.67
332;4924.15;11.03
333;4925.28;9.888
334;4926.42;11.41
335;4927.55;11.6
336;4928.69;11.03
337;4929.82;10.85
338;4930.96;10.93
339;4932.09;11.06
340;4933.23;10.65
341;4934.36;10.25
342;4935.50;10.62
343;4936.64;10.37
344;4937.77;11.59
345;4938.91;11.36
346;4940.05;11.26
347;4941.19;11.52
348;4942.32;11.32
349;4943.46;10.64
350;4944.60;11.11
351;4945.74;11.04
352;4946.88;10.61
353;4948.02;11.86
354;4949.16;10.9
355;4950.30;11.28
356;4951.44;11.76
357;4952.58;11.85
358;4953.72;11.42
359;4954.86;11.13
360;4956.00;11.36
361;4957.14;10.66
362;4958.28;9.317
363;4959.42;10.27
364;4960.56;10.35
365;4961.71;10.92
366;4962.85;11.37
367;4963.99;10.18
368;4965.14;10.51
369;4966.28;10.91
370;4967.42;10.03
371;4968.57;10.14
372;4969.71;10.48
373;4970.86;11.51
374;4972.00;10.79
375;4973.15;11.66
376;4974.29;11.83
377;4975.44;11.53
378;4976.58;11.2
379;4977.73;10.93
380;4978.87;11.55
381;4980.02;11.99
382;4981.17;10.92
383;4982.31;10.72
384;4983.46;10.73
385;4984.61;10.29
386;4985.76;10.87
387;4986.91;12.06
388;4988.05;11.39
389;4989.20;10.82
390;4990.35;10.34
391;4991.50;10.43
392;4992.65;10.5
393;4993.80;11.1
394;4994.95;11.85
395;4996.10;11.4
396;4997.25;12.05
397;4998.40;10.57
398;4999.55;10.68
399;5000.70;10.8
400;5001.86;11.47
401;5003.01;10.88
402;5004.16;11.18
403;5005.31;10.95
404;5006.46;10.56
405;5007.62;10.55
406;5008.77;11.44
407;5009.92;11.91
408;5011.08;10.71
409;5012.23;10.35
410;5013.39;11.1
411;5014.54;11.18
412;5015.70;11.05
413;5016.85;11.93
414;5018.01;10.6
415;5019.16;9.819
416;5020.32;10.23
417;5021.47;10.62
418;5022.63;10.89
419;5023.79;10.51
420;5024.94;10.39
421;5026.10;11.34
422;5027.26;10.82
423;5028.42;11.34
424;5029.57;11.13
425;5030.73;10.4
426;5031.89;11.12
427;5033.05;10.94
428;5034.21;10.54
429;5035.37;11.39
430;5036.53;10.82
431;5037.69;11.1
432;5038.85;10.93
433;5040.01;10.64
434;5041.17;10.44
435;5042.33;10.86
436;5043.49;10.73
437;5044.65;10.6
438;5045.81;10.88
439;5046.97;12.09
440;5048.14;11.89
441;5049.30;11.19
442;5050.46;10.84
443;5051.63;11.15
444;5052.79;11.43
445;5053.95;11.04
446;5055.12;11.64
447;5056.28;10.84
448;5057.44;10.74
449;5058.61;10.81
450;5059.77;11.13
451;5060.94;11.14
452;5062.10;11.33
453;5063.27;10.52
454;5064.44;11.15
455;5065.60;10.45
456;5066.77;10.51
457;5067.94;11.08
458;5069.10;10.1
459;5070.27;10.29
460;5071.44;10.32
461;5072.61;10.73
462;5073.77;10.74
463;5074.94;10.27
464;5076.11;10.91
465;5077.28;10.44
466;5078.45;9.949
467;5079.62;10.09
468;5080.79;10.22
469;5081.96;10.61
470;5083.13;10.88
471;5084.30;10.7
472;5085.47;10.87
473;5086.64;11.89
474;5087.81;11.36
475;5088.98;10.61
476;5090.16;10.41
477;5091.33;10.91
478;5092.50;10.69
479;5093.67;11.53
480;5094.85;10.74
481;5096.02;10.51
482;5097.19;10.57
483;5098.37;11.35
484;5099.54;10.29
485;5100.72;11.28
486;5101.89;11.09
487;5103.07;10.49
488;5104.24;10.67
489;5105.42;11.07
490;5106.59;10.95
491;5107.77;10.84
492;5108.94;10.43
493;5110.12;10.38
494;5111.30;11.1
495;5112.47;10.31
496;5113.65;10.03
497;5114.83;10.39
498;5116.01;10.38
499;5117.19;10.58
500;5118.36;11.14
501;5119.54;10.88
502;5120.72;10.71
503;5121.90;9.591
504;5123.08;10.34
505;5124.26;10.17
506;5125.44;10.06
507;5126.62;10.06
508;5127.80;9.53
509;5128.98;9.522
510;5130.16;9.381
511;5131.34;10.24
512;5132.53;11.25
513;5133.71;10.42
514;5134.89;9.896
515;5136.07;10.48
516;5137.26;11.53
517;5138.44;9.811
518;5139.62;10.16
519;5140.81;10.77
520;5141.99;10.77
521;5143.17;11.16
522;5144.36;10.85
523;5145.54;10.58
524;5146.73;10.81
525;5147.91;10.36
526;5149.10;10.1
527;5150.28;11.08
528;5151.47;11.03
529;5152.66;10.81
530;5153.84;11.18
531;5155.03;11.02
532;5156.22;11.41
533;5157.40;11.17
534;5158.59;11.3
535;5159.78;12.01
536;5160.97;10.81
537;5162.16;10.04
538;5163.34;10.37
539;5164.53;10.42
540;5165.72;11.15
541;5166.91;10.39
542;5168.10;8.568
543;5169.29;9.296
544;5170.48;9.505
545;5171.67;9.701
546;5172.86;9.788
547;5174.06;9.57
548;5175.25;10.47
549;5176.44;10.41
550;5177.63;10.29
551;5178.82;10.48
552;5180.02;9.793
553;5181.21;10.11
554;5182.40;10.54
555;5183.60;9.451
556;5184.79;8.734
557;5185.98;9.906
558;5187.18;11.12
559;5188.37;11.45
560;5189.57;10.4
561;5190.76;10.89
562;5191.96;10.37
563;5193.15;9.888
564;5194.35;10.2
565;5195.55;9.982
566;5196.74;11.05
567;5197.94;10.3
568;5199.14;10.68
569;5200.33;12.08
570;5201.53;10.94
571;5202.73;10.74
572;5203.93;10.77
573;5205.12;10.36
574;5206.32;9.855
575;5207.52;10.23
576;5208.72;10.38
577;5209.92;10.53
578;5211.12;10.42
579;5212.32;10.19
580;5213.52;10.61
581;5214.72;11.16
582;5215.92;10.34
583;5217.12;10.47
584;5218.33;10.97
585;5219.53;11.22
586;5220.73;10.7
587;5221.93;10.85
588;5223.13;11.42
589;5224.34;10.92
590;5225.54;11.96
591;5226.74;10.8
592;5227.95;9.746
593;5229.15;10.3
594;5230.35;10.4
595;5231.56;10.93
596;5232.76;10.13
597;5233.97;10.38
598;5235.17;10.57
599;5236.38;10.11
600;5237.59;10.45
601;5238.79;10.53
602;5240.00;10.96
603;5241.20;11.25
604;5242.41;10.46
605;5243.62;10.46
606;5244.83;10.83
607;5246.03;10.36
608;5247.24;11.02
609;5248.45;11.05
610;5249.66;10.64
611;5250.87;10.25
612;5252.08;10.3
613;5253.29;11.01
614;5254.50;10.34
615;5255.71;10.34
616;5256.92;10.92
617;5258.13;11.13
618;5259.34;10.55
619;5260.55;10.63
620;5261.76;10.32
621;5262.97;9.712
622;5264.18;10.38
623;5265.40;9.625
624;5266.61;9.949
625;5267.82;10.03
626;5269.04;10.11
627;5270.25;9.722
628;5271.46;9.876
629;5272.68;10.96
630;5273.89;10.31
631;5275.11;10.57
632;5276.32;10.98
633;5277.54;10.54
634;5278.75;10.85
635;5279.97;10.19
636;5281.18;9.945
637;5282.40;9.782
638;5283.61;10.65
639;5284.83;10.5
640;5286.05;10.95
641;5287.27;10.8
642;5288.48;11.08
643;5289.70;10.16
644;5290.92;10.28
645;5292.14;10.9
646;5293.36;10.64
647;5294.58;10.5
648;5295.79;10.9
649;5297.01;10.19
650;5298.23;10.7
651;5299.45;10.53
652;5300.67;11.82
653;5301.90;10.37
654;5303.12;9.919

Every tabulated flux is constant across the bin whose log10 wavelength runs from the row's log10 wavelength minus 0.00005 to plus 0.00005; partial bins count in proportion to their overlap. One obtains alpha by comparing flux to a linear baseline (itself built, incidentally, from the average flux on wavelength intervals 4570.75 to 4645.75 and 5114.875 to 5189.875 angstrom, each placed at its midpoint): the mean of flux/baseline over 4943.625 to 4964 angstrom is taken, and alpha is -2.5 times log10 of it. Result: 0.05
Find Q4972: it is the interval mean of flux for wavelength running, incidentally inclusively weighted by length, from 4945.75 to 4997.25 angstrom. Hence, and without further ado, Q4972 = 11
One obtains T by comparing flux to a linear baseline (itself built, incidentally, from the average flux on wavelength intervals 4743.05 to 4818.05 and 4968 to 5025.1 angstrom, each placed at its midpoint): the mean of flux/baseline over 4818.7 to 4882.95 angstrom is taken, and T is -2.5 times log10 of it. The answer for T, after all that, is 0.108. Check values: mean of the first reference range 12.4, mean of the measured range 10.8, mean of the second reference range 11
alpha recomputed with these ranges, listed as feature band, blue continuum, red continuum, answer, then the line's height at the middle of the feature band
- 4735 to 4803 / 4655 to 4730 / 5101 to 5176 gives 0.01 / 12.8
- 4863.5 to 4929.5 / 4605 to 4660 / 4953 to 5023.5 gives 0.07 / 11.5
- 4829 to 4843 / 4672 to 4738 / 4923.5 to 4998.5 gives 0.07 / 12.1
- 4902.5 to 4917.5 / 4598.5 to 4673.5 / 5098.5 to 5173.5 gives 0.08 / 11.8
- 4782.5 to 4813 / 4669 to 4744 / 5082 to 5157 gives 0.07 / 12.7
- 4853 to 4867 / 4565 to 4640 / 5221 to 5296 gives 0.30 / 12.4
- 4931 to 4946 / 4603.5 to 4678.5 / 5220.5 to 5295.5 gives 0.10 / 12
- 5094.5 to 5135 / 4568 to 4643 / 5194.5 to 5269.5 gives 0.07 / 11.1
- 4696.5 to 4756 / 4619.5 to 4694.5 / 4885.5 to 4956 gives -0.04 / 12.7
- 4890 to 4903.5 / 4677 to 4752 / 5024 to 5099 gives 0.09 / 12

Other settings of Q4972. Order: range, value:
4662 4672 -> 13.4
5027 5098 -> 10.9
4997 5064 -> 11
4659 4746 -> 13.2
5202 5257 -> 10.6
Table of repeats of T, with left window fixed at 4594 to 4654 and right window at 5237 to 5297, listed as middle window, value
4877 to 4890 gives 0.12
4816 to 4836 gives 0.11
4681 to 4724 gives -0.02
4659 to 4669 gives 0.00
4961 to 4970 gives 0.13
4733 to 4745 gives 0.02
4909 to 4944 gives 0.10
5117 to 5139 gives 0.09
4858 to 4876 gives 0.26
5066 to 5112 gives 0.06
